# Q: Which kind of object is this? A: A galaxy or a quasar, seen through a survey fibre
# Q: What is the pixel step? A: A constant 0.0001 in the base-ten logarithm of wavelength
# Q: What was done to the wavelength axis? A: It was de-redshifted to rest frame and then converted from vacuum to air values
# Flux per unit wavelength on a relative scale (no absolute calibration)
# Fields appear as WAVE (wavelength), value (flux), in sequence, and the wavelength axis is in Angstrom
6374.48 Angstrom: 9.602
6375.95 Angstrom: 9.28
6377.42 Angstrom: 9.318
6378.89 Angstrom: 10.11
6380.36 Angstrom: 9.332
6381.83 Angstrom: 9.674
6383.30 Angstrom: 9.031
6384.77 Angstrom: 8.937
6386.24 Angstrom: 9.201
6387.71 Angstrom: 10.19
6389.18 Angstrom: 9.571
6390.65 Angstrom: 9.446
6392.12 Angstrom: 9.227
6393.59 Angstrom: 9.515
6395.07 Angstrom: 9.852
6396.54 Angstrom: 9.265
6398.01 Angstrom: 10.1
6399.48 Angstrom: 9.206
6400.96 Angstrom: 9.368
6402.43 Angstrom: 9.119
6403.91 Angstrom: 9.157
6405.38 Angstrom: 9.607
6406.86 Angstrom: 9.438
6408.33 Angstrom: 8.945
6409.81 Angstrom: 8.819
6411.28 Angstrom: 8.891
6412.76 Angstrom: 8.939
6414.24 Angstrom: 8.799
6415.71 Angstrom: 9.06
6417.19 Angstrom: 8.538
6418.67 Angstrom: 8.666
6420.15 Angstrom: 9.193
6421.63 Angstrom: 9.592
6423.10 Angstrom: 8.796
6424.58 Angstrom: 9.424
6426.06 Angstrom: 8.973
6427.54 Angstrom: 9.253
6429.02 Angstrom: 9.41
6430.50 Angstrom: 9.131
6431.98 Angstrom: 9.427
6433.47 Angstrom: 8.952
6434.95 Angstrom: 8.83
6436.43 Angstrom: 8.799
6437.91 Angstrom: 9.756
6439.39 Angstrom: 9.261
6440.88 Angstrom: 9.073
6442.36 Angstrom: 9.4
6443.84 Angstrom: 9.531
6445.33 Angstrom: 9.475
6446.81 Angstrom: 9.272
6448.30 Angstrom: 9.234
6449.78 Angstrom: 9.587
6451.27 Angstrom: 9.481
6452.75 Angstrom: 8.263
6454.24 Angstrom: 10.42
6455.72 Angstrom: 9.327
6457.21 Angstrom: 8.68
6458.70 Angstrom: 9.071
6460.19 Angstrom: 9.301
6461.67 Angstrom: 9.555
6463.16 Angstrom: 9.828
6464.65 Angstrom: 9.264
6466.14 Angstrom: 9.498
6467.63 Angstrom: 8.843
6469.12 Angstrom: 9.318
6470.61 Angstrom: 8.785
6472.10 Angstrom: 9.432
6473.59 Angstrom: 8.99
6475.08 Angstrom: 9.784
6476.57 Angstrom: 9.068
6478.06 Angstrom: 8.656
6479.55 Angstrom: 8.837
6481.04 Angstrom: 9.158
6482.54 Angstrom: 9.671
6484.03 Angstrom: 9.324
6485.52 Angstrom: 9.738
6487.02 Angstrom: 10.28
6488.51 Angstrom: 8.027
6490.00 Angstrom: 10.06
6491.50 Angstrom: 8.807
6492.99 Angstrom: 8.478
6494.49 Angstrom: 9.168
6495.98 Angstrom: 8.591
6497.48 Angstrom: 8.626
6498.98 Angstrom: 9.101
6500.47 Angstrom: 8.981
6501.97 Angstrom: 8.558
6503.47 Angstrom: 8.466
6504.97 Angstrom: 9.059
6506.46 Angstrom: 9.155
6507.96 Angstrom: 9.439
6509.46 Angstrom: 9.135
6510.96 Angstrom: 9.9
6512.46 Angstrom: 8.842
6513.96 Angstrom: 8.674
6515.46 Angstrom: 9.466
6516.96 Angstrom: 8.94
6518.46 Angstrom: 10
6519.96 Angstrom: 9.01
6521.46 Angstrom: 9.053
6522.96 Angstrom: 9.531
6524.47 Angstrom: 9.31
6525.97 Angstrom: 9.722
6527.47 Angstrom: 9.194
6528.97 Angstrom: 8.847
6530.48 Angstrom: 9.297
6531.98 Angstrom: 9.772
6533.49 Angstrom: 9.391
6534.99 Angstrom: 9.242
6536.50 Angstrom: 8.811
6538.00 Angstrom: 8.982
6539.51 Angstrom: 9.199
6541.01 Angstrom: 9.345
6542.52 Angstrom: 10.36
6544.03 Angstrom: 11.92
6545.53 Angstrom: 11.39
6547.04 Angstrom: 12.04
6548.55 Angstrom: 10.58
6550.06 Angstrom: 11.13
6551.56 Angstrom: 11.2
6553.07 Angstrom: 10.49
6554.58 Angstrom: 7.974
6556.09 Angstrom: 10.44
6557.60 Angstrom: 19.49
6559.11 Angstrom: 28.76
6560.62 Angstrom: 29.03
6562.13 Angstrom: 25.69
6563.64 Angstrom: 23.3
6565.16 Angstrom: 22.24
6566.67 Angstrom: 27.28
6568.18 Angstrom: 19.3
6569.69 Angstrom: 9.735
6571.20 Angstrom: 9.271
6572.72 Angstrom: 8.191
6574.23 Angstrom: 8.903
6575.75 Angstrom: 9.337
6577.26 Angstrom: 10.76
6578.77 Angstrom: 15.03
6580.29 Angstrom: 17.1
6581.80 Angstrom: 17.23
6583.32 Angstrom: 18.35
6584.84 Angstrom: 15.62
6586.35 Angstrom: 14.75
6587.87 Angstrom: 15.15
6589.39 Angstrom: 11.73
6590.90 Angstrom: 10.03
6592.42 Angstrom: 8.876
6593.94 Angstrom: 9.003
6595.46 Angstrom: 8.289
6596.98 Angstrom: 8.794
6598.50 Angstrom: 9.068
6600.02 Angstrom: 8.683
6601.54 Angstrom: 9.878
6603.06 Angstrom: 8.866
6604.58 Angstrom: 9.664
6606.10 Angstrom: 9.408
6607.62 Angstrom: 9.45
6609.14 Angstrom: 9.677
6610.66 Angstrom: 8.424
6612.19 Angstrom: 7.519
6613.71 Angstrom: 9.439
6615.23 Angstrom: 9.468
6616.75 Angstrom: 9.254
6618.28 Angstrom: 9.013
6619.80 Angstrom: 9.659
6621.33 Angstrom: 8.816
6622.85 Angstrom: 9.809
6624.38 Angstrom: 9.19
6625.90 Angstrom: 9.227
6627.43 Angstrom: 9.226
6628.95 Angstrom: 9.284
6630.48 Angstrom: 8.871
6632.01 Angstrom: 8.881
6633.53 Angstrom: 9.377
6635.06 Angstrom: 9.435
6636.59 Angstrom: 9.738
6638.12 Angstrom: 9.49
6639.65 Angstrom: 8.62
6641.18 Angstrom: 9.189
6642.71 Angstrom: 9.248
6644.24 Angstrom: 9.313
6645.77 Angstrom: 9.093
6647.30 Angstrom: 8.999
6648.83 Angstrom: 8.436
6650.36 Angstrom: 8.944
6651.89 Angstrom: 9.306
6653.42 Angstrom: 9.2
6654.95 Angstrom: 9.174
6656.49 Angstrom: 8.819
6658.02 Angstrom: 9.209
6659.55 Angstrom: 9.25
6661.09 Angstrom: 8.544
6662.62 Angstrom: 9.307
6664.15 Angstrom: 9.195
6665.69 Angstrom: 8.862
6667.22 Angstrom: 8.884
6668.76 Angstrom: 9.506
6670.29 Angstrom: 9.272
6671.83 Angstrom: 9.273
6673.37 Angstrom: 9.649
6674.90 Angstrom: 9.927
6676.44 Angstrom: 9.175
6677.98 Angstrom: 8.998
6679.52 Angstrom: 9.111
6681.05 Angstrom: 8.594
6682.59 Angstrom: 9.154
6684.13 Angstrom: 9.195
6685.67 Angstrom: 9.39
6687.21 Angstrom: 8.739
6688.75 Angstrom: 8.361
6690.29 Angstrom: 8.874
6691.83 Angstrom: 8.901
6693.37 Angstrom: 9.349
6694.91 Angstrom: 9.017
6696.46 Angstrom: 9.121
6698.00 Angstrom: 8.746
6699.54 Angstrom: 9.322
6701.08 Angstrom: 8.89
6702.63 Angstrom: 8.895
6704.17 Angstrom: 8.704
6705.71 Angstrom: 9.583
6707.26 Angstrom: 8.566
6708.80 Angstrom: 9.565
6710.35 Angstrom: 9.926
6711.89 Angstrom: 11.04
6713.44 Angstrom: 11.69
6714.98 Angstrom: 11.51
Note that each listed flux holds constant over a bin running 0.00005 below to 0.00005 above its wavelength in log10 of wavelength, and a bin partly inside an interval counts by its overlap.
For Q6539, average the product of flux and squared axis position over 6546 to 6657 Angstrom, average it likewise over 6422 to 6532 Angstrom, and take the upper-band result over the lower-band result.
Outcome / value 1.31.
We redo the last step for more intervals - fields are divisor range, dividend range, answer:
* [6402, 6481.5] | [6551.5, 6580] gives 1.84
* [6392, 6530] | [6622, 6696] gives 1.05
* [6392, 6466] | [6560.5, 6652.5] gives 1.30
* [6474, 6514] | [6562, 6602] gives 1.53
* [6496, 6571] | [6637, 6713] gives 0.80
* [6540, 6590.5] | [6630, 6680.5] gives 0.63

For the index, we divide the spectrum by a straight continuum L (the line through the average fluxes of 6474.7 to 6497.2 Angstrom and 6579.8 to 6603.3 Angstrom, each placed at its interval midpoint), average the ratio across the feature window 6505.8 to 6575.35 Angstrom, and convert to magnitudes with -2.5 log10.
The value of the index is -0.140 mag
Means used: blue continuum 9.16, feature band 12.2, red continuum 12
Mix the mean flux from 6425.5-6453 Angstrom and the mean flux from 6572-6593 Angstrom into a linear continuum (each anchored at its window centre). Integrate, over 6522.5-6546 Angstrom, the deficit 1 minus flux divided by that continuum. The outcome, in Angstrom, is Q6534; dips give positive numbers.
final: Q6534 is 4.2 Angstrom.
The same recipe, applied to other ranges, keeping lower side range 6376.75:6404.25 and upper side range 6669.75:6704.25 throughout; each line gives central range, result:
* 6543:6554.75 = -2.2 Angstrom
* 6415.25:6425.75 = 0.4 Angstrom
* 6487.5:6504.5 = 0.9 Angstrom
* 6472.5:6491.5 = 0.1 Angstrom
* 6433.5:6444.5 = 0.2 Angstrom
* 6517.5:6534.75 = -0.2 Angstrom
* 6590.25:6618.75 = 0.3 Angstrom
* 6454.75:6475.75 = 0.2 Angstrom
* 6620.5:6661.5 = 0.0 Angstrom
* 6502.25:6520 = 0.3 Angstrom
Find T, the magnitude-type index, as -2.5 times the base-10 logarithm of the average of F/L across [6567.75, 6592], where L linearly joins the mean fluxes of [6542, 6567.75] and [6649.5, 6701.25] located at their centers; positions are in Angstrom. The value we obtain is 0.16 mag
